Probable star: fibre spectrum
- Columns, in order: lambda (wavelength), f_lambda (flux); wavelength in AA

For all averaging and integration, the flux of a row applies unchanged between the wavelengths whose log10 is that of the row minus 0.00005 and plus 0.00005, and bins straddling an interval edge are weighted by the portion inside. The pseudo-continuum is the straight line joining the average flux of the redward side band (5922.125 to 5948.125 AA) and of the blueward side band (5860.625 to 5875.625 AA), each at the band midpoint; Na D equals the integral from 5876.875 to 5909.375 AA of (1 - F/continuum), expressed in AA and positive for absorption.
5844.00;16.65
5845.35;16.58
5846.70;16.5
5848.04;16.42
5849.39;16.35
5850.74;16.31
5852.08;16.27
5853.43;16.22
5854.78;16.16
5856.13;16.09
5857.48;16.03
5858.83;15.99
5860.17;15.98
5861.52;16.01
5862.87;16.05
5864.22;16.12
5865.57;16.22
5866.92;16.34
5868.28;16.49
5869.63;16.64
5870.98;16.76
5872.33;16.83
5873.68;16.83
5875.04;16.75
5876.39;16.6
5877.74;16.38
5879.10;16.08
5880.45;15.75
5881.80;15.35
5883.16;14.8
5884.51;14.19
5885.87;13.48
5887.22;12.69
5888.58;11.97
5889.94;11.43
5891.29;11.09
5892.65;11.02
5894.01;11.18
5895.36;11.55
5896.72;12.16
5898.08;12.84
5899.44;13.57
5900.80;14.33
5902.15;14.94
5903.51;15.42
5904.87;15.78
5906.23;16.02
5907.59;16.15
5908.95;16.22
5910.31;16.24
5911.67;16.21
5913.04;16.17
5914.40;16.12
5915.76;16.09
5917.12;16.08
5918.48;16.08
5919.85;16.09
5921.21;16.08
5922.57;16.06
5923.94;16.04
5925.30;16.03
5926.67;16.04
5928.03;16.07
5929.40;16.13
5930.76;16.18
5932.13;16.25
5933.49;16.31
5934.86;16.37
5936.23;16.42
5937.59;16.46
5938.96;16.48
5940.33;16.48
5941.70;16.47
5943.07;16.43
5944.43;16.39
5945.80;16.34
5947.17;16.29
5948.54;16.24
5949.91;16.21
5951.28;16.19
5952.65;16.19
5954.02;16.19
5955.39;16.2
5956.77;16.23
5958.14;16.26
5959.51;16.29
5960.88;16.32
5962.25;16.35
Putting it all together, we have 4.86 AA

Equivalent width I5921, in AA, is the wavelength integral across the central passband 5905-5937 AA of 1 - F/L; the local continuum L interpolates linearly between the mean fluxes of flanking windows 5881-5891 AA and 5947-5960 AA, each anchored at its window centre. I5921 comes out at -2.8 AA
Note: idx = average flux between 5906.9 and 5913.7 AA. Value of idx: 16.2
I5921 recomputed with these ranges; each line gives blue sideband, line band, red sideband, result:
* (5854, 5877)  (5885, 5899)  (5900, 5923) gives 3.5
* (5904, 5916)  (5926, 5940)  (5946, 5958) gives -0.1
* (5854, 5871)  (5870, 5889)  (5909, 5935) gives 0.9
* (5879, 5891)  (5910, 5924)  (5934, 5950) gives -0.8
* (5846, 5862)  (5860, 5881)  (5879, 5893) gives -2.3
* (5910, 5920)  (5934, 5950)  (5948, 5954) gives -0.2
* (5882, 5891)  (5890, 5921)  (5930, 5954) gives -0.7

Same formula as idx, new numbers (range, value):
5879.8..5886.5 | 14.7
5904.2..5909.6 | 16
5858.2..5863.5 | 16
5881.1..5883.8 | 15.1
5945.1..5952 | 16.2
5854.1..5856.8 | 16.1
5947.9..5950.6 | 16.2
